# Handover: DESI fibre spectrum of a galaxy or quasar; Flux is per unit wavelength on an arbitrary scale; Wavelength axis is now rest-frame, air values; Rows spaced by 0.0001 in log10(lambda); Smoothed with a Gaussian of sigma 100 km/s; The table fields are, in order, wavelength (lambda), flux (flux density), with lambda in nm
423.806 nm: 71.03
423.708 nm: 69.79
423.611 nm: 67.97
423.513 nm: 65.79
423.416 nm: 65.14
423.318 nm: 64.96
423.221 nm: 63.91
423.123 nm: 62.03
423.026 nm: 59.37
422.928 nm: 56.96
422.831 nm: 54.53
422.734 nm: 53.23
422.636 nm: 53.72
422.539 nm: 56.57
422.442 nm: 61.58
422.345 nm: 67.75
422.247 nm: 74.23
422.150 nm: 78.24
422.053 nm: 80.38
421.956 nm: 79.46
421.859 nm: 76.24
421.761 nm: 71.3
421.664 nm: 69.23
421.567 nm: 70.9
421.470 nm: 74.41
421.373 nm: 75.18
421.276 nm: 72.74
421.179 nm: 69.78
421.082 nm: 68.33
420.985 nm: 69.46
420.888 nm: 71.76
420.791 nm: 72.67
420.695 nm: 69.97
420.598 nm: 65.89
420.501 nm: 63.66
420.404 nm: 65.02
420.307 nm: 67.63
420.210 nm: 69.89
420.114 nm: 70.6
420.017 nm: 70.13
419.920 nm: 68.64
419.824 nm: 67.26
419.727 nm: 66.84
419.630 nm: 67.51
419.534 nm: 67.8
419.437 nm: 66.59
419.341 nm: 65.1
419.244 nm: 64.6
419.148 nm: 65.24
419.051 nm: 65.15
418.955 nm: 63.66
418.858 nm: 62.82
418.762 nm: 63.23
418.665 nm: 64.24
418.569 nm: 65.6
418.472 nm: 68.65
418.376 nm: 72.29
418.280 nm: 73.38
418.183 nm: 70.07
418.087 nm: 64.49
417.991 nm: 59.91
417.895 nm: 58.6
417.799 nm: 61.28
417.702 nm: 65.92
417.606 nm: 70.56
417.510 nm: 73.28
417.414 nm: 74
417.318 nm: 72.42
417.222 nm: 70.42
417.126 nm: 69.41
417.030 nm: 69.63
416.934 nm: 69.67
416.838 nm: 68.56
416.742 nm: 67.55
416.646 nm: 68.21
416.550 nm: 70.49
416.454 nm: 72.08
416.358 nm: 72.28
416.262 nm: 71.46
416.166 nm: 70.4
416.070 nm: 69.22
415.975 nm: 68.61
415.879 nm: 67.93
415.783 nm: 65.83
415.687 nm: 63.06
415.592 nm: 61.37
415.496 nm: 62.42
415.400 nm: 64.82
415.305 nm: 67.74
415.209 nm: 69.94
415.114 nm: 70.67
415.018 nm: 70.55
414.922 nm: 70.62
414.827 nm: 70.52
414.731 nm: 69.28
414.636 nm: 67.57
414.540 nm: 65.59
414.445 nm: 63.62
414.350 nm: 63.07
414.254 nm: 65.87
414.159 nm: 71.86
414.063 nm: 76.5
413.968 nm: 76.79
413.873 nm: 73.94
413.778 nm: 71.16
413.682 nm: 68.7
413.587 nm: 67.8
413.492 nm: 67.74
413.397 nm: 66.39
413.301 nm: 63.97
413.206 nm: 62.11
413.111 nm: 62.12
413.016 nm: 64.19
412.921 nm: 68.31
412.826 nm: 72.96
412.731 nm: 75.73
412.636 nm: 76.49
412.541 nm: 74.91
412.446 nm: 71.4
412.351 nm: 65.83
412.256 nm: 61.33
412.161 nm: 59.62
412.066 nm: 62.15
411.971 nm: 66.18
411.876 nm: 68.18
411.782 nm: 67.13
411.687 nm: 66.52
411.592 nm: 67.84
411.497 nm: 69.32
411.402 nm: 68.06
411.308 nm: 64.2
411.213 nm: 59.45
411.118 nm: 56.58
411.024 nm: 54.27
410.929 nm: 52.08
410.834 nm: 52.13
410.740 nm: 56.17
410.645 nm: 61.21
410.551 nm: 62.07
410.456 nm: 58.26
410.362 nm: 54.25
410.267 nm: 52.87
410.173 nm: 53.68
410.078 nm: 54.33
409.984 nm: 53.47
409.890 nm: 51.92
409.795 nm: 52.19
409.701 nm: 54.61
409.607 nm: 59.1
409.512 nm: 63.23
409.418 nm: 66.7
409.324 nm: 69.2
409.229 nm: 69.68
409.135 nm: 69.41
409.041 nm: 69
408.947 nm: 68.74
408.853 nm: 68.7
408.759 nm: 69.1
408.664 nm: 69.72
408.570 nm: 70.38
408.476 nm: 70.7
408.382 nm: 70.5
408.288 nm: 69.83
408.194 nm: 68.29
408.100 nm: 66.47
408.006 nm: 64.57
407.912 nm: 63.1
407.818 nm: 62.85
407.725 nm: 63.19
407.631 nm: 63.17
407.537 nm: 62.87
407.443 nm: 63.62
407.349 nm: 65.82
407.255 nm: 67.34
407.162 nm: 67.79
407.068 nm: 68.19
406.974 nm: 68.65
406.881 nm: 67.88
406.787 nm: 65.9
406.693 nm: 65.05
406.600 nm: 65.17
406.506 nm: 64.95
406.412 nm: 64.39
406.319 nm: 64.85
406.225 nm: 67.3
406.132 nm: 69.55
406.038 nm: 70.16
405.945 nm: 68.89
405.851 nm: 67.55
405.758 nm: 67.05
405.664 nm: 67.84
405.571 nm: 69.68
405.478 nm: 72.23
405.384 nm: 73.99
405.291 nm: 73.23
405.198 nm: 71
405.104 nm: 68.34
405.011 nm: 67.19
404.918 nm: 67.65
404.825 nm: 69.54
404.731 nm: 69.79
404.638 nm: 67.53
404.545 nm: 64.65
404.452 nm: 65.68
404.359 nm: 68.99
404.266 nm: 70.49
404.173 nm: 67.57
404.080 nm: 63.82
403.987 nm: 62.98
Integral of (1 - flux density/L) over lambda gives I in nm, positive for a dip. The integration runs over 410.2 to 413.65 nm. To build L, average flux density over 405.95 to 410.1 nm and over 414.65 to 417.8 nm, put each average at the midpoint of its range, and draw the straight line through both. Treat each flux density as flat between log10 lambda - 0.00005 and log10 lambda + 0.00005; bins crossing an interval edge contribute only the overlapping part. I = 0.17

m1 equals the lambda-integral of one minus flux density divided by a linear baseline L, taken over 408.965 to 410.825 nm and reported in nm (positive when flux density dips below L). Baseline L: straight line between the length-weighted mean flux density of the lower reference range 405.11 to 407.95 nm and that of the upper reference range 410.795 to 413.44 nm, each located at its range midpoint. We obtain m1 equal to 0.18 nm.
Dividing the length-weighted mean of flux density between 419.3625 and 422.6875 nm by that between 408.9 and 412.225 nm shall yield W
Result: 1.14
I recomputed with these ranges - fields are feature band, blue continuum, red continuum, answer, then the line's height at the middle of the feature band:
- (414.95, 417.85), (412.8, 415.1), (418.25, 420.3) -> -0.04 nm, 67.8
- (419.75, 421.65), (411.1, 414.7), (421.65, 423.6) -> -0.10 nm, 66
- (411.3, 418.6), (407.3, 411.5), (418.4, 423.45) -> -0.40 nm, 64.6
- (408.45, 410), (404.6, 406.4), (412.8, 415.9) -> 0.09 nm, 68.5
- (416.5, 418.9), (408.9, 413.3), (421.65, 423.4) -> -0.12 nm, 64.5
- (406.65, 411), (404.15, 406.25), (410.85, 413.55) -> 0.26 nm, 67.1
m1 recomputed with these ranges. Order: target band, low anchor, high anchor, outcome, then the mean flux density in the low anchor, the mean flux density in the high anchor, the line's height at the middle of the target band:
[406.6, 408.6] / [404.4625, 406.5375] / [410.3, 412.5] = -0.009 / 68.5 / 61.9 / 66.1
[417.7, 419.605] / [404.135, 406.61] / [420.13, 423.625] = 0.063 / 68.4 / 67.5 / 67.7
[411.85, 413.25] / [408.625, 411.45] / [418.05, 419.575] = -0.119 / 60.4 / 66.4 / 62.2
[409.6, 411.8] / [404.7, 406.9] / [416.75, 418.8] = 0.318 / 68.3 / 67.9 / 68.1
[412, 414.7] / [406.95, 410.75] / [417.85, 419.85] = -0.148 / 63.6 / 65.9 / 64.6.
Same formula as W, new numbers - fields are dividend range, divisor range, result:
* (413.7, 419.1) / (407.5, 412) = 1.09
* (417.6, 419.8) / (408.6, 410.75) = 1.07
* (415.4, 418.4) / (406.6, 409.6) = 1.02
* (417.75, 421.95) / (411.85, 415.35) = 0.99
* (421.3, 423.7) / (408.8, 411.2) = 1.13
